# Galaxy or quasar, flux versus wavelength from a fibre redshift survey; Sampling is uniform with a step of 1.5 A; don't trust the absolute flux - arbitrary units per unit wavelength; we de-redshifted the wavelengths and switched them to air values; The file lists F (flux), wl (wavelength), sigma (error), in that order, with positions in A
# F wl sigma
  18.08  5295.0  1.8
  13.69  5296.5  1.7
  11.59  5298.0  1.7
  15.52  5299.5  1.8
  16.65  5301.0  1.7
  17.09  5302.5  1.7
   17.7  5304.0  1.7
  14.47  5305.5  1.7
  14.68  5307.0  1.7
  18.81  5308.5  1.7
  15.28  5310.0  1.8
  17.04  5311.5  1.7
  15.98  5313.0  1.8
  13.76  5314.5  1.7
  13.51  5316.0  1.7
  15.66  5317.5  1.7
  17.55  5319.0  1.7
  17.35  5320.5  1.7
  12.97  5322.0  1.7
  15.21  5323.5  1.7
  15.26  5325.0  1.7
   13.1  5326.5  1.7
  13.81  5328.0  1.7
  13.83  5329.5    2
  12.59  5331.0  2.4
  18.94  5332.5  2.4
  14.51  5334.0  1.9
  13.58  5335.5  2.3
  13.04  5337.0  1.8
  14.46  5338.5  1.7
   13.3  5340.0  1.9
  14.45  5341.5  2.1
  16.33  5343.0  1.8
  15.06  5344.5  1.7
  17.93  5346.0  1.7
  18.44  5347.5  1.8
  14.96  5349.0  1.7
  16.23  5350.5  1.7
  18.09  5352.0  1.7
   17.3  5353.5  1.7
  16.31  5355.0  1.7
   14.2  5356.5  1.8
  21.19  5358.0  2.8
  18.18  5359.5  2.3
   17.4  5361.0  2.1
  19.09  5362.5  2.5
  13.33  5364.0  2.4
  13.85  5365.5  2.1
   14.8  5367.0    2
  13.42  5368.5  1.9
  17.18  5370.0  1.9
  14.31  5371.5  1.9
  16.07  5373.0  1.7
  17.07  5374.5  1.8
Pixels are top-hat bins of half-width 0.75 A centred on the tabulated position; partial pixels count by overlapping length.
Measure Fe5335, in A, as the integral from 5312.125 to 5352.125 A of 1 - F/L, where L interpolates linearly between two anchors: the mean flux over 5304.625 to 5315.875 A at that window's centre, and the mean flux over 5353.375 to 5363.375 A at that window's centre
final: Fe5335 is 3.4 A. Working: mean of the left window 15.6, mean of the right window 17.6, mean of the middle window 15.1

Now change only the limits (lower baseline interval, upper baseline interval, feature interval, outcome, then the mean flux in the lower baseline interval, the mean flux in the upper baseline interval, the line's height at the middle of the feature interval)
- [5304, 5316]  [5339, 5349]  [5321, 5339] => 1.7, 15.7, 15.8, 15.8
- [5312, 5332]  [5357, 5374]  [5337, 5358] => -0.5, 14.7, 16.2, 15.6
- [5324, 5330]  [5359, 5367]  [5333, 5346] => 0.1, 14.1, 16.2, 14.8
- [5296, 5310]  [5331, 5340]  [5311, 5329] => 0.0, 15.6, 14.6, 15.1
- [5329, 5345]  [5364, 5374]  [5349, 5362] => -2.2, 14.6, 14.9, 14.7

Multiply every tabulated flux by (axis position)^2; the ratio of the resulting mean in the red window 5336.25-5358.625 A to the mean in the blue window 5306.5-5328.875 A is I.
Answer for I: 1.06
